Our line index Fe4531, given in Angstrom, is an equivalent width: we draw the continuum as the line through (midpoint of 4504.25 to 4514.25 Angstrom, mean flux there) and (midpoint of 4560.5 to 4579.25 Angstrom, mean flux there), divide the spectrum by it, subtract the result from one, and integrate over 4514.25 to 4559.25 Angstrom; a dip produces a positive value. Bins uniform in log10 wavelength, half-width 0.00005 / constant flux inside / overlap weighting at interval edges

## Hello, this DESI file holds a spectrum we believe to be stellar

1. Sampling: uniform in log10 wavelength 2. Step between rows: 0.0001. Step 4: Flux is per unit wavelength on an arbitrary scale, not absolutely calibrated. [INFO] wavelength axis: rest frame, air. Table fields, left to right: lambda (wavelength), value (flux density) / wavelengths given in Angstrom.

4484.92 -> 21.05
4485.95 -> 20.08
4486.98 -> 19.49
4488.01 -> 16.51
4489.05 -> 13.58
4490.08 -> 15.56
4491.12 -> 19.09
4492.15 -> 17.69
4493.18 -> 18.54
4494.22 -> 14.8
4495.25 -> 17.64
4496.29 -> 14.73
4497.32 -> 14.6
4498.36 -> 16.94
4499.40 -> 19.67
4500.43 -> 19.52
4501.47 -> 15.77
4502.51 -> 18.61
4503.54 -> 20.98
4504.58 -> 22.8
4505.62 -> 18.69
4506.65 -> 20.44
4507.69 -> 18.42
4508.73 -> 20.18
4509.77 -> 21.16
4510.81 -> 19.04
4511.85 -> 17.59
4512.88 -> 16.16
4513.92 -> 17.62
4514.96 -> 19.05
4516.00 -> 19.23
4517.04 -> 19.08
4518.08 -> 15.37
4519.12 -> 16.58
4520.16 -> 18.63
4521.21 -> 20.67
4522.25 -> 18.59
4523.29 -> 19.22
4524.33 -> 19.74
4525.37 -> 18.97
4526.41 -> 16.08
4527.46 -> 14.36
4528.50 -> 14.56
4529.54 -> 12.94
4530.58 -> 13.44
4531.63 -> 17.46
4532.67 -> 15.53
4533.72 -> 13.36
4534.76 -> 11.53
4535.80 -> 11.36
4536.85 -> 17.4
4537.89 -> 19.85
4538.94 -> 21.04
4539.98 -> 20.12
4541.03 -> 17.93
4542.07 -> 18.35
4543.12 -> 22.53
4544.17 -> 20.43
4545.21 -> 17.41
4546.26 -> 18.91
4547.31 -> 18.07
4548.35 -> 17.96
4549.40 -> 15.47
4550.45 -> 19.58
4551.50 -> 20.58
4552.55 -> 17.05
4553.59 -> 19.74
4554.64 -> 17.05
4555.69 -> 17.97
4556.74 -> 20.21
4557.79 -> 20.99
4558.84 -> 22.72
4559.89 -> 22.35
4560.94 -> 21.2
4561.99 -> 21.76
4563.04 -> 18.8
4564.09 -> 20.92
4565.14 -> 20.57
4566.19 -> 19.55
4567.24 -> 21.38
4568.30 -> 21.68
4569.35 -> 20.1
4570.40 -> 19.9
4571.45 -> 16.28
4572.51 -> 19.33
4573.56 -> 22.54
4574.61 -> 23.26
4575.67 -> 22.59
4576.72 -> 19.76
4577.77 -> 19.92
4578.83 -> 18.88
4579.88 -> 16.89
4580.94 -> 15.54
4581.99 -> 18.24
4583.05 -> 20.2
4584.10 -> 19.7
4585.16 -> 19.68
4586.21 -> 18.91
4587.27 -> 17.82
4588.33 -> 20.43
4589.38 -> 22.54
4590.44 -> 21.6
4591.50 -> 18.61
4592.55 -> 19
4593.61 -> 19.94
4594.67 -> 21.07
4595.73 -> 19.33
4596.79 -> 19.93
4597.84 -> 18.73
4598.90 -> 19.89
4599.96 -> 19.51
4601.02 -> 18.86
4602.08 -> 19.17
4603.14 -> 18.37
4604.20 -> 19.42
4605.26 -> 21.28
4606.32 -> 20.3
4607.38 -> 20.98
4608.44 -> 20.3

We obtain 4.4 Angstrom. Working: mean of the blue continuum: 19.2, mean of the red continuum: 20.5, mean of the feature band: 17.8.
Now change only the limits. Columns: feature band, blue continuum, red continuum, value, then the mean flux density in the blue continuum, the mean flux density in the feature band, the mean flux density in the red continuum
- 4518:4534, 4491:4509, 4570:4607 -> 1.7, 18.2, 16.7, 19.6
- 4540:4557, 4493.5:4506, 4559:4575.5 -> 1.0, 17.9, 18.7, 20.7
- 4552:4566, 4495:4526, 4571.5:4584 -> -0.6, 18.5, 20.1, 19.6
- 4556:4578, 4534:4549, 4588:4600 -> -2.0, 18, 20.7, 20.1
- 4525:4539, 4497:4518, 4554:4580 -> 2.9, 18.7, 15.3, 20.3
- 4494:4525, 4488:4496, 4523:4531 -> -3.9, 16.6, 18.4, 16.1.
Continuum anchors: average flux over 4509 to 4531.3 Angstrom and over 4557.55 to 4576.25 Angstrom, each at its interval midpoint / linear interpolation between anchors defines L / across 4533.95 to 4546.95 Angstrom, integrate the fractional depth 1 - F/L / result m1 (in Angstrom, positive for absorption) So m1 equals 0.7 Angstrom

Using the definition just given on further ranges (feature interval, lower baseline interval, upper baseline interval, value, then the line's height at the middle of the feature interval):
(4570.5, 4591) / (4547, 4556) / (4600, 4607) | -0.8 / 19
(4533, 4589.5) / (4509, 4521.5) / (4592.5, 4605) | -0.6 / 19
